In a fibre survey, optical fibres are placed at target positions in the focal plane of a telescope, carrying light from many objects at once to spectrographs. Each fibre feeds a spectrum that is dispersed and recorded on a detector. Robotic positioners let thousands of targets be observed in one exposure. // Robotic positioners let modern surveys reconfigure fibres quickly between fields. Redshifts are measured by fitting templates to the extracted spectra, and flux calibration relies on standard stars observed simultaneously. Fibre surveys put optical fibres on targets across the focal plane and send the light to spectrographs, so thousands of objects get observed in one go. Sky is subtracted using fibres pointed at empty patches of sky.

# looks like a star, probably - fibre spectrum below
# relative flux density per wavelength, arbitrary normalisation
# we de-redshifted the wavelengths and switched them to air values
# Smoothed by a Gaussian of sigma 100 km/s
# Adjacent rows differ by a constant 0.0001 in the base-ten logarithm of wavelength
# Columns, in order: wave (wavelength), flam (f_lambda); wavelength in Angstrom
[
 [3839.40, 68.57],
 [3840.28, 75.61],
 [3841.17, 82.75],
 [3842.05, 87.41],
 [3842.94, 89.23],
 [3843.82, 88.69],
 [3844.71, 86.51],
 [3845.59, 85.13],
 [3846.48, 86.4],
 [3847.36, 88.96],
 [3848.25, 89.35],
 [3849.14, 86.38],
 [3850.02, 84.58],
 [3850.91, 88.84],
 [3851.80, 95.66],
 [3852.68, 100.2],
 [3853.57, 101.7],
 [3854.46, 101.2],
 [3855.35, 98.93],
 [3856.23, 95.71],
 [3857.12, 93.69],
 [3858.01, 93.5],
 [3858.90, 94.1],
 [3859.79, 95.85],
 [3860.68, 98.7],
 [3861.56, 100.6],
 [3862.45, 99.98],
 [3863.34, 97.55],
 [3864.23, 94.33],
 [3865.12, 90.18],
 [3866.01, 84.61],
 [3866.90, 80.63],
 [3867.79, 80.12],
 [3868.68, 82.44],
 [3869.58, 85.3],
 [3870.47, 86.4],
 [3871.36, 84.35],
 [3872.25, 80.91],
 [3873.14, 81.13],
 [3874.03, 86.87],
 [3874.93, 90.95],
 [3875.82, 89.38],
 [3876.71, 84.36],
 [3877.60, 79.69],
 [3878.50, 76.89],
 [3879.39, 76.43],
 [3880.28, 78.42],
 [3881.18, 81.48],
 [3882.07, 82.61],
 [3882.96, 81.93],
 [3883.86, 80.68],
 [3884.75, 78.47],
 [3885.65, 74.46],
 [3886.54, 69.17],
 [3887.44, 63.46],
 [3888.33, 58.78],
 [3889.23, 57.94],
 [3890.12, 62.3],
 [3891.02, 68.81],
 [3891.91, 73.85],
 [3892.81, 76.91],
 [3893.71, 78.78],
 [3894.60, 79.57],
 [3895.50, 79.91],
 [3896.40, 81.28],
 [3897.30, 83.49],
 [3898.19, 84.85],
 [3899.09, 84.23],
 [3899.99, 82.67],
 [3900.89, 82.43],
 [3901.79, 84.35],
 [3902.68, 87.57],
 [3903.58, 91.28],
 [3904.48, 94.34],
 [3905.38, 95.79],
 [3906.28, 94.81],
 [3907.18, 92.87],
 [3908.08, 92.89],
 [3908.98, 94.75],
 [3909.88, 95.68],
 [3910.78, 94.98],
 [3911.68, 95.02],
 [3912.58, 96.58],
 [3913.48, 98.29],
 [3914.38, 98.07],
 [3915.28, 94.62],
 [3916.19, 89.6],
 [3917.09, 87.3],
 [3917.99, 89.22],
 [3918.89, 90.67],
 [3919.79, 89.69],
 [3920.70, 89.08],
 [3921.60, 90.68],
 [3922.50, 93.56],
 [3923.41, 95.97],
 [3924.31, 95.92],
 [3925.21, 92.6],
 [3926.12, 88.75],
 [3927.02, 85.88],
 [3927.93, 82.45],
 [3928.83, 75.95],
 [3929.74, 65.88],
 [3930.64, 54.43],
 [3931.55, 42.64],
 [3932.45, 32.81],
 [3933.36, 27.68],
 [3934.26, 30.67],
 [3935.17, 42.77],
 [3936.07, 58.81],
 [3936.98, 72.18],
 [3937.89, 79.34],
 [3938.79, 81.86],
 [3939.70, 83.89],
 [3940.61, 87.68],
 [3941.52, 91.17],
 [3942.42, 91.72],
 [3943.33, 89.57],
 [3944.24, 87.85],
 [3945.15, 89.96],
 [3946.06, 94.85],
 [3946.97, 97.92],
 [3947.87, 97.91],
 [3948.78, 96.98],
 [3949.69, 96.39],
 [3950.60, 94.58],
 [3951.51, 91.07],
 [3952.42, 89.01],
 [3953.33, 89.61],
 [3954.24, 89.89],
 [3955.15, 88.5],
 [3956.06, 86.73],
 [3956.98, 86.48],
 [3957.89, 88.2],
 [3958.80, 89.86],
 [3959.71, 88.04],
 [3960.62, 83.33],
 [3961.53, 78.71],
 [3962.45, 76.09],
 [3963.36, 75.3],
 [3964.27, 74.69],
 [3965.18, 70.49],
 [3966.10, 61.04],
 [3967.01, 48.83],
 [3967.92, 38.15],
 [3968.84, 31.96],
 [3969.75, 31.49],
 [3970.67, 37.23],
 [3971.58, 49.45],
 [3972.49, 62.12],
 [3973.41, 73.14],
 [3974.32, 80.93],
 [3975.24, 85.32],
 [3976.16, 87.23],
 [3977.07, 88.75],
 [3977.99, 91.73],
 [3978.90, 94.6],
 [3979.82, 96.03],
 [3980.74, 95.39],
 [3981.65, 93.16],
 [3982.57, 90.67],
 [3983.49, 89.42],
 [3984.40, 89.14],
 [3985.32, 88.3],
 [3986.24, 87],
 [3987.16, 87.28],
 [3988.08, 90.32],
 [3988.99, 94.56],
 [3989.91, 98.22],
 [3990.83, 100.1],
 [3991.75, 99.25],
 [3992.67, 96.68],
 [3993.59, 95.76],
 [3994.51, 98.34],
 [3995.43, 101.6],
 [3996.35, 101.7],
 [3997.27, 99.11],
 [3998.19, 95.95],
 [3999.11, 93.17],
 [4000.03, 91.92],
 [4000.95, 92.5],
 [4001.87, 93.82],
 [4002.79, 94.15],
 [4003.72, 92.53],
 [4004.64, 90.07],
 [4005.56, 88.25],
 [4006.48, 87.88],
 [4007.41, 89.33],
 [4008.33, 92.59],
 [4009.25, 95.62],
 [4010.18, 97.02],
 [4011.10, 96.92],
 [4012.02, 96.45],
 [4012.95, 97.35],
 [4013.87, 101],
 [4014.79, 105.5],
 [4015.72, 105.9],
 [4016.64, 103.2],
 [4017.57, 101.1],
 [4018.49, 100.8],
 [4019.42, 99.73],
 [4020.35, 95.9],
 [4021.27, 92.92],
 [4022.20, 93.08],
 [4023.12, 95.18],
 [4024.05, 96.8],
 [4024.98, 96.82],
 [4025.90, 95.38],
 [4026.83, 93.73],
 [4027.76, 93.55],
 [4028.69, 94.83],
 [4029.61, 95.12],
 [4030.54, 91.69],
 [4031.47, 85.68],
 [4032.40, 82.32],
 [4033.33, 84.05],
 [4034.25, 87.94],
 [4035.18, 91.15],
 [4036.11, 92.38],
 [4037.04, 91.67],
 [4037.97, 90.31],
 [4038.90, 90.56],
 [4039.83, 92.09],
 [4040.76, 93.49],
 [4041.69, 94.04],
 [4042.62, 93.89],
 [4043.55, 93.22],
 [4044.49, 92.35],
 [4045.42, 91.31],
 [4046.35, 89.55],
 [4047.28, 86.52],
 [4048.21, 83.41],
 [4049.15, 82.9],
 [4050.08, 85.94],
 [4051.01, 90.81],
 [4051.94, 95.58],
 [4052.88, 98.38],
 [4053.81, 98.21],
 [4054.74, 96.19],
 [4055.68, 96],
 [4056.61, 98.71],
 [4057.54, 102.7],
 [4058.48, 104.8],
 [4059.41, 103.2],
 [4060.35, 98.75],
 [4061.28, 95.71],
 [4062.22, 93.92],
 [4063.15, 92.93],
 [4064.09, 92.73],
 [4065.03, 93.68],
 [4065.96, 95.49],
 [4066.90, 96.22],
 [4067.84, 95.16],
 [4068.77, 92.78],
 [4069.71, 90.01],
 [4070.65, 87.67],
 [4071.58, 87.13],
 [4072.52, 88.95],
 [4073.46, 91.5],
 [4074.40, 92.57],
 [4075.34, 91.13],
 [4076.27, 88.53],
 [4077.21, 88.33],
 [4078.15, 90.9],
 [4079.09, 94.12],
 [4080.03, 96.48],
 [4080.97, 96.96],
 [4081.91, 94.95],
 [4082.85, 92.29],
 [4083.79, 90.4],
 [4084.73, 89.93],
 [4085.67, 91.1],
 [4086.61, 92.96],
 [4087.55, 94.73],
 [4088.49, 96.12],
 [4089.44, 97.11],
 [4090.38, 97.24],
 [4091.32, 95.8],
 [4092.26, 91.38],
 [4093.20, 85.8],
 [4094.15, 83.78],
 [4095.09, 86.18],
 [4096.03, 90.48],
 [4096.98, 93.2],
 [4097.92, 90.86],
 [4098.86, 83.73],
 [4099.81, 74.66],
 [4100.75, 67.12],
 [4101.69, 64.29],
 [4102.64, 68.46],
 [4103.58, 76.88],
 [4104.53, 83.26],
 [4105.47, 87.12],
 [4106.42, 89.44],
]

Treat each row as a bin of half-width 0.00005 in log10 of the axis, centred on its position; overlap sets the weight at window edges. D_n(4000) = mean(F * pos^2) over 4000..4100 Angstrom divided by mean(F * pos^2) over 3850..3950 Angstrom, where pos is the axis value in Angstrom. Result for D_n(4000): 1.20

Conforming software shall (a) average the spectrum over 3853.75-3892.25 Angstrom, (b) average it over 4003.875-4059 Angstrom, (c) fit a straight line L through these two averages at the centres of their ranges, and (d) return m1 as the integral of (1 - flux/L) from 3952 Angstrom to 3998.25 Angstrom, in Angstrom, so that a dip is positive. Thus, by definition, 4.1 Angstrom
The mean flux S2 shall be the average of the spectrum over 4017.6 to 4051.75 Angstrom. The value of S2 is 91.9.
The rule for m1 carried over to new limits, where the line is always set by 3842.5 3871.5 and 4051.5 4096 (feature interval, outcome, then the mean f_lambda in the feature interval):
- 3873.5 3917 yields 3.9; 83.4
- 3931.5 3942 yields 3.5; 61.8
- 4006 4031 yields -0.9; 96.5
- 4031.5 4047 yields 0.5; 90.5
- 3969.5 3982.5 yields 2.1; 77.3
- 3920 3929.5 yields 0.4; 88.5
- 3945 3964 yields 0.7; 88.9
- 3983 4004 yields -0.4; 94.4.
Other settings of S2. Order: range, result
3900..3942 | 82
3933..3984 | 78.1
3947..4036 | 88.2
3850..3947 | 83.6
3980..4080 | 93.8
